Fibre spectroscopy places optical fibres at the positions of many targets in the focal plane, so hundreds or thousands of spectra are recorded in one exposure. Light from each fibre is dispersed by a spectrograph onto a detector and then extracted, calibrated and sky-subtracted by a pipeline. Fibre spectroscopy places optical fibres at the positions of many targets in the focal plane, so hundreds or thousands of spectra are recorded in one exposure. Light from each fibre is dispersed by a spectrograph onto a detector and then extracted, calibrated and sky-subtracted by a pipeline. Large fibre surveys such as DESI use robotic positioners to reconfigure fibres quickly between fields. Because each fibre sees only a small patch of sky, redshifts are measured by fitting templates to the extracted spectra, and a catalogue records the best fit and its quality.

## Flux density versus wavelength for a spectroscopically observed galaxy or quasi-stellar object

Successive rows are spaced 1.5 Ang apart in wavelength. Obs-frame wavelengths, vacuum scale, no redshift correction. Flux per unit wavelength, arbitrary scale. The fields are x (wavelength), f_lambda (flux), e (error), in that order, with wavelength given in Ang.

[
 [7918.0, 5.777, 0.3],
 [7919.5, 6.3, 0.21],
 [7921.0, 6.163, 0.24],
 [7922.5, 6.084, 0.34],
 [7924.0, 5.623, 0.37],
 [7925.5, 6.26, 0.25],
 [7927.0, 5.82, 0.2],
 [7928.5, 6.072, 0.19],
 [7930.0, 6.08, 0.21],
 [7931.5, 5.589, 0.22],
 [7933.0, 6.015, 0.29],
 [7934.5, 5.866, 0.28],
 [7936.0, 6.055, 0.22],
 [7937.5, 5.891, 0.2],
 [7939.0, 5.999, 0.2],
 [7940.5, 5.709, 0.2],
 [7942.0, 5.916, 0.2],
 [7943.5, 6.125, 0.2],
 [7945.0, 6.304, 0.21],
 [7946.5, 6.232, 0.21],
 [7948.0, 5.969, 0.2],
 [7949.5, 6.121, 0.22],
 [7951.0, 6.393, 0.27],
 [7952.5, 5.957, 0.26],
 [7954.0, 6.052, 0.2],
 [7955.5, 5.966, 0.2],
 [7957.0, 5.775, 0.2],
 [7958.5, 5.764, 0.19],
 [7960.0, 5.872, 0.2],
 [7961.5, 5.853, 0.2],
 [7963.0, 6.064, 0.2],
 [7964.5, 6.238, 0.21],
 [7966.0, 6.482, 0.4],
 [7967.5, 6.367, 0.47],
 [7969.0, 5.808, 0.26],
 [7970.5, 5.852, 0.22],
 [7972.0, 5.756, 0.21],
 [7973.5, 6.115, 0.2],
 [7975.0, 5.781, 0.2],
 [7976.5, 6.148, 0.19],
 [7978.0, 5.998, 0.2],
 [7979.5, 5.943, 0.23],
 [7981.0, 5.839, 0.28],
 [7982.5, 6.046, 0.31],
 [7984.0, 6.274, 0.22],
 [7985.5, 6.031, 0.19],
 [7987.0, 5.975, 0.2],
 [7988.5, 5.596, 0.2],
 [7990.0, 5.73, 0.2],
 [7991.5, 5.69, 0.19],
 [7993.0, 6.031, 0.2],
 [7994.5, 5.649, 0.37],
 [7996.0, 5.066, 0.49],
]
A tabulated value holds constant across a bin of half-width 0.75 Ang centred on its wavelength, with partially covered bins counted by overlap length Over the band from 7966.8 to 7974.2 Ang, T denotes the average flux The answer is 5.98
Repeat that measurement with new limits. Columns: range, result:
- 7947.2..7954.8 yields 6.1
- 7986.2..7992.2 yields 5.75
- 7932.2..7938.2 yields 5.95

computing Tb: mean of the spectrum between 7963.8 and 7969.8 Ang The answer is 6.22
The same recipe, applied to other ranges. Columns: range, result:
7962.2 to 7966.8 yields 6.26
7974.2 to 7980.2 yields 5.97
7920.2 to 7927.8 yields 5.99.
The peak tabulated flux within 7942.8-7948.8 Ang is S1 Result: 6.304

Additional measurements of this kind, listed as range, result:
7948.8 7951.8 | 6.393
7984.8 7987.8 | 6.031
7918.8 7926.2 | 6.3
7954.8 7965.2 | 6.238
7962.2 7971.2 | 6.482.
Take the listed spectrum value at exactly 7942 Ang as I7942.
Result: 5.916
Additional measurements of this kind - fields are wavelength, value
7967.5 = 6.367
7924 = 5.623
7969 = 5.808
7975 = 5.781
